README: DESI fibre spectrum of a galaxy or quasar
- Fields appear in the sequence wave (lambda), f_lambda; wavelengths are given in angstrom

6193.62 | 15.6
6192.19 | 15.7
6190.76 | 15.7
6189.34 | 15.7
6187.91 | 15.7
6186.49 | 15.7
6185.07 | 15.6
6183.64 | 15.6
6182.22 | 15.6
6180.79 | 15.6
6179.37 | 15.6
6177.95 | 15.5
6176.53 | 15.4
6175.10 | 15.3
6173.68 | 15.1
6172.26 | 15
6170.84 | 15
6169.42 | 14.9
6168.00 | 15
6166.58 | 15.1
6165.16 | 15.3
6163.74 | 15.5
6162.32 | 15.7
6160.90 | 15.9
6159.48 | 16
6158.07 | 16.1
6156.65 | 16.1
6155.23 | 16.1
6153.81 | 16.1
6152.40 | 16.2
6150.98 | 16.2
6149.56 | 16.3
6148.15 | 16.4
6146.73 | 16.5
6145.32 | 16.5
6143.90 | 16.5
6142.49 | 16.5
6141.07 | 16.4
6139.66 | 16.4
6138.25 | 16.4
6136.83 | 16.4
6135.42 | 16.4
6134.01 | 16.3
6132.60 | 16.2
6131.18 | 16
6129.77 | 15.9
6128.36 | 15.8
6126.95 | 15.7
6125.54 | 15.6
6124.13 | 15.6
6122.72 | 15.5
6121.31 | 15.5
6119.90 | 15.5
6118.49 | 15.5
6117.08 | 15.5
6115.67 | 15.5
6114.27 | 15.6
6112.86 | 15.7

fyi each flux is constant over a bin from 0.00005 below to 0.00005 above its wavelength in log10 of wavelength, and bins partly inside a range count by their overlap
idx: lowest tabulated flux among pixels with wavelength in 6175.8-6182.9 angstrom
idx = 15.4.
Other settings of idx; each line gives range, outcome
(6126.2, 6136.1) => 15.7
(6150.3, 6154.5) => 16.1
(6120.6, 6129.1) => 15.5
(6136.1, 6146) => 16.4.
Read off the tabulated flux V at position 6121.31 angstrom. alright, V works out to 15.5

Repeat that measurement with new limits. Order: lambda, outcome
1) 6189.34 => 15.7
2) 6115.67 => 15.5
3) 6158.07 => 16.1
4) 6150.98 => 16.2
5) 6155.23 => 16.1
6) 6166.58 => 15.1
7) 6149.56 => 16.3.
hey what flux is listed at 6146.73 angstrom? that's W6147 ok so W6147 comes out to 16.5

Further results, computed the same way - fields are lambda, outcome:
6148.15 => 16.4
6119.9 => 15.5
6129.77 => 15.9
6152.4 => 16.2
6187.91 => 15.7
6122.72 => 15.5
